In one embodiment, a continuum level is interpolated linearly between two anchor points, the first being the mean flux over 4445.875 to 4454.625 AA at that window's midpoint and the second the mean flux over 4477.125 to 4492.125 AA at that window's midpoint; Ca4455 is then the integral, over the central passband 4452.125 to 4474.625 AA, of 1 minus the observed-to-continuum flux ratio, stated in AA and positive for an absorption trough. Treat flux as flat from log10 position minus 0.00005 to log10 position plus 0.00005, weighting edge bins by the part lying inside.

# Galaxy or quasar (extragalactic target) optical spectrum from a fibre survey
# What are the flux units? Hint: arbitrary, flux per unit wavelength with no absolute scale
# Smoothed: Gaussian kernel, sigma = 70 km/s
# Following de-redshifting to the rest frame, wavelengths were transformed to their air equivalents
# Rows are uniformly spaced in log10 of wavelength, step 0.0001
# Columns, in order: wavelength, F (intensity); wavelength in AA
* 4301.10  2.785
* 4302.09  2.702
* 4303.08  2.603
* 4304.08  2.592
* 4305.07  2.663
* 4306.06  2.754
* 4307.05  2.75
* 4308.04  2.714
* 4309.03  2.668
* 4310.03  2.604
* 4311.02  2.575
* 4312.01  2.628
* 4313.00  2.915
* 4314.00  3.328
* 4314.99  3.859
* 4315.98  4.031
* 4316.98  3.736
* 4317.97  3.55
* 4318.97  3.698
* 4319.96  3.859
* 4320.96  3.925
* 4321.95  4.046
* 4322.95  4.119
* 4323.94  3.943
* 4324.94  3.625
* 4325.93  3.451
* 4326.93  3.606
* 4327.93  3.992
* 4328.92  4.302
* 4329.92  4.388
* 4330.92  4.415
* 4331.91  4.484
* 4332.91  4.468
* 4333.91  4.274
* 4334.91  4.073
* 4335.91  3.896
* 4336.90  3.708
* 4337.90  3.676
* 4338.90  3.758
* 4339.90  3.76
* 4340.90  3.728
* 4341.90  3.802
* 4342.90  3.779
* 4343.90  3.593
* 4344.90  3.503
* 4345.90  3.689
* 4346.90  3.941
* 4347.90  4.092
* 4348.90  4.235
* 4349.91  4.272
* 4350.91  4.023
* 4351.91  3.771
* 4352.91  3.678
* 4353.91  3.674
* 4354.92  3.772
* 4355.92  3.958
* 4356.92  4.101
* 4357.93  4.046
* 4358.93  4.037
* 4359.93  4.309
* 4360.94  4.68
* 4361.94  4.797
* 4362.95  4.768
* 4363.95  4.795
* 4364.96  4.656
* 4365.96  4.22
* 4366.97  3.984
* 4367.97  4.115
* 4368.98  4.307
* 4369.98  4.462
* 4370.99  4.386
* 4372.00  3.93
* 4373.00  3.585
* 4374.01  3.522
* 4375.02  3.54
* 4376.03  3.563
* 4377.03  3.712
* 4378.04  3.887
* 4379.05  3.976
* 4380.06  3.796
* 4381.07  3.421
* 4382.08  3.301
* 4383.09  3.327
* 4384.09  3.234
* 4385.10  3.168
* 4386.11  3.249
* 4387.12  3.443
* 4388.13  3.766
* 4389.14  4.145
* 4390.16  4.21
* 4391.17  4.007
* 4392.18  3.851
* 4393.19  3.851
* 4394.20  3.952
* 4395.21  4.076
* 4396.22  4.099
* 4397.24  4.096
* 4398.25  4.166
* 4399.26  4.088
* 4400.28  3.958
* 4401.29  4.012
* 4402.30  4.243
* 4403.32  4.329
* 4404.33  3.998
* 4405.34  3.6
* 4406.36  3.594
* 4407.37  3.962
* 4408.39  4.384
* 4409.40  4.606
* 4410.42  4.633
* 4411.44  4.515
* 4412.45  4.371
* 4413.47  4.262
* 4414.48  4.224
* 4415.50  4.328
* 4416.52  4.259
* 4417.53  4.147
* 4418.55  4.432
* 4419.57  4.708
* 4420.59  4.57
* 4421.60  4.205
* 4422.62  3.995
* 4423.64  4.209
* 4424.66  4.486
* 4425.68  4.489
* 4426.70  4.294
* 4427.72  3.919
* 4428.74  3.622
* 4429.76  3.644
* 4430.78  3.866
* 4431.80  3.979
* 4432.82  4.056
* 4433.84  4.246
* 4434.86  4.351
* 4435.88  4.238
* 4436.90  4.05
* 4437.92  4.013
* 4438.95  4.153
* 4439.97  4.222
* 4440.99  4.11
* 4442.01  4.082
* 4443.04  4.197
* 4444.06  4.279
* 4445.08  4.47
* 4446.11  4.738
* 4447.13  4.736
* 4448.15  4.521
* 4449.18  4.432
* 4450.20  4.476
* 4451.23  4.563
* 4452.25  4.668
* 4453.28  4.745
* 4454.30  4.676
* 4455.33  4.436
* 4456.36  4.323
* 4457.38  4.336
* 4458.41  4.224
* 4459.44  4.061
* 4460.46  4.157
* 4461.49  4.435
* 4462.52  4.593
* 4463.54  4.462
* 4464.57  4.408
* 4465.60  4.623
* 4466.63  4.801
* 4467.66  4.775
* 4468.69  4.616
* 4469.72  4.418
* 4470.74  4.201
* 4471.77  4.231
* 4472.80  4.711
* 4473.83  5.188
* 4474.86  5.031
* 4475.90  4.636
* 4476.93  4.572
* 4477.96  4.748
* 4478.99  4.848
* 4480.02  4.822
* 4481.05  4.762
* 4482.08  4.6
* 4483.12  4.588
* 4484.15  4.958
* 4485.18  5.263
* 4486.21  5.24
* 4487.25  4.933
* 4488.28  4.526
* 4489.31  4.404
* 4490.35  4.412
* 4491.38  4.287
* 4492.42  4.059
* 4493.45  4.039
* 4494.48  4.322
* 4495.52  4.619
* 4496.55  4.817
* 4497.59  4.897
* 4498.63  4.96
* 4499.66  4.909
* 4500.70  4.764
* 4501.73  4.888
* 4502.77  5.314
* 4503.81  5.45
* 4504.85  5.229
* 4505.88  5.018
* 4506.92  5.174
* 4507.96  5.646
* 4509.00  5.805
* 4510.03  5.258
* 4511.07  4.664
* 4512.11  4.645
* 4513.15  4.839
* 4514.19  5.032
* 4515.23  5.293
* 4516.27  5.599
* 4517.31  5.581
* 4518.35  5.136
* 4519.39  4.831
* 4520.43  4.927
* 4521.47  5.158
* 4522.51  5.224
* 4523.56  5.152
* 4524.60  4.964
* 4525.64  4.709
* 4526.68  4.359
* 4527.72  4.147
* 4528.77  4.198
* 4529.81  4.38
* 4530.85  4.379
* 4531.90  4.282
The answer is 0.7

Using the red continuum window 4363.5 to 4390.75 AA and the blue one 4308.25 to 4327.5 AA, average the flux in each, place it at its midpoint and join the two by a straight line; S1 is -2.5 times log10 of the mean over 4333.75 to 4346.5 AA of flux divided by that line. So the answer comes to -0.05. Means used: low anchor 3.47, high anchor 3.84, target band 3.78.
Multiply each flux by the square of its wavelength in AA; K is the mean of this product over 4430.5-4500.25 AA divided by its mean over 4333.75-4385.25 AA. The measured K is 1.2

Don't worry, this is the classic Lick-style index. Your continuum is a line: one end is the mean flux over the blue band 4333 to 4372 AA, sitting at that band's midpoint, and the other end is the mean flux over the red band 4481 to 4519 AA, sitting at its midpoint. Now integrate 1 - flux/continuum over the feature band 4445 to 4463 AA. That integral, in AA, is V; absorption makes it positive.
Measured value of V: 0.7 AA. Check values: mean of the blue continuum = 4.06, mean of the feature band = 4.48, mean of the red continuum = 4.92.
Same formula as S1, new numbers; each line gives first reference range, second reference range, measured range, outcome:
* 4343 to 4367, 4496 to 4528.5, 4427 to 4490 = 0.062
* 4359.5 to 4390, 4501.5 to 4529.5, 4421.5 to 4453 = 0.047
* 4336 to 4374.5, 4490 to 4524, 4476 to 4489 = 0.002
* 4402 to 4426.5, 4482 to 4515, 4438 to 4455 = 0.018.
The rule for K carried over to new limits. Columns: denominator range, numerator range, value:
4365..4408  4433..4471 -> 1.17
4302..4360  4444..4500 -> 1.33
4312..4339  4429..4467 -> 1.18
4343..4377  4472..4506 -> 1.25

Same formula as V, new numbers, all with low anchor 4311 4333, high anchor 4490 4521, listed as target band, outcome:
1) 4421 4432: 0.9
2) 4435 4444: 0.8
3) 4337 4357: 0.6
